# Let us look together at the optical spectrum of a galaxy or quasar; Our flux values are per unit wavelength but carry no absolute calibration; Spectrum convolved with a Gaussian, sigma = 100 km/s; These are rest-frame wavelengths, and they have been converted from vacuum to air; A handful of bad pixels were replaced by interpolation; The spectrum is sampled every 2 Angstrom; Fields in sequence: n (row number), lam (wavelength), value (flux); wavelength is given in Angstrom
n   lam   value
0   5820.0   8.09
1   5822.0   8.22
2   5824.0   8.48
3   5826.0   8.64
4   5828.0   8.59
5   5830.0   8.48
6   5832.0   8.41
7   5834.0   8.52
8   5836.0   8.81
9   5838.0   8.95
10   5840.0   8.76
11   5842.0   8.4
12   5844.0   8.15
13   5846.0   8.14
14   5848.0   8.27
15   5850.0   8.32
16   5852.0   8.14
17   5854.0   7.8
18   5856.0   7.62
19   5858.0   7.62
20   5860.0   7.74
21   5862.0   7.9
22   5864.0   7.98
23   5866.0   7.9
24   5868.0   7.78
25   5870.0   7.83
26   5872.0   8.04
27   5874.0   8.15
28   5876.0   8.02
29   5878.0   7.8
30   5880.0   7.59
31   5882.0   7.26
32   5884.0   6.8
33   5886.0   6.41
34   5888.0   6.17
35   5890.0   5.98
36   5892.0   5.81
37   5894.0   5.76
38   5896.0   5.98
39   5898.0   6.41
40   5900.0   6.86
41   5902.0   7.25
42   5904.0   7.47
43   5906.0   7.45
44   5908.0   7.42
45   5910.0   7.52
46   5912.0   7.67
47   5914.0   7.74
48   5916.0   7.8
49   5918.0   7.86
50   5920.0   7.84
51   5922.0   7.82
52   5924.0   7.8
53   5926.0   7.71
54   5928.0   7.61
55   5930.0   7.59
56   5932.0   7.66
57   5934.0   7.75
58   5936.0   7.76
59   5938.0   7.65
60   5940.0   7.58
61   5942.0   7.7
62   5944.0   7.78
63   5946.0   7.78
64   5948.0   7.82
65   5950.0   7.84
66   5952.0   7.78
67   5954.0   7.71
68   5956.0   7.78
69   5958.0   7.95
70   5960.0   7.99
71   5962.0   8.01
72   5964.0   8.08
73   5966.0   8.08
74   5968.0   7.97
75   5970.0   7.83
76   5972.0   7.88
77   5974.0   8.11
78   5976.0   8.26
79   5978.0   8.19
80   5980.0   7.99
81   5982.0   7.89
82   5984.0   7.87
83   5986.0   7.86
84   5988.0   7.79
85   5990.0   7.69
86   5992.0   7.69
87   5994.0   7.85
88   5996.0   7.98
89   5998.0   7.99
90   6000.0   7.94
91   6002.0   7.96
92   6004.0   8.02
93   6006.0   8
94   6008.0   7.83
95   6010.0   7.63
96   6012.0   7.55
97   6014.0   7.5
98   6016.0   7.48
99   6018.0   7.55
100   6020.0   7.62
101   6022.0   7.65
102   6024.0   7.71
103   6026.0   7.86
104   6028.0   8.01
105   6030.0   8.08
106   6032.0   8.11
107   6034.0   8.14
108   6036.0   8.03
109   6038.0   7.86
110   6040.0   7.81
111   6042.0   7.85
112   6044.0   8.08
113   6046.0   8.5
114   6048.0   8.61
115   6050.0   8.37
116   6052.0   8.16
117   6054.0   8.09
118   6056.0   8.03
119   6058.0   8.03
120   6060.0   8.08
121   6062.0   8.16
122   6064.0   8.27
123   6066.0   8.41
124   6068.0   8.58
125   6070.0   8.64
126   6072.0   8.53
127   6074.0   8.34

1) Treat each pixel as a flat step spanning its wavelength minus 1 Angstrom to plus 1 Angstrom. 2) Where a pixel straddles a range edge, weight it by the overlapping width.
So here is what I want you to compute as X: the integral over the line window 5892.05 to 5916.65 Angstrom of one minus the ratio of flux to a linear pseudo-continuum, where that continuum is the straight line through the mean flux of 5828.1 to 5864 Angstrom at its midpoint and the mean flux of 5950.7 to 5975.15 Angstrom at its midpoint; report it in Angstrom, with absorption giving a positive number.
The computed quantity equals 3.1 Angstrom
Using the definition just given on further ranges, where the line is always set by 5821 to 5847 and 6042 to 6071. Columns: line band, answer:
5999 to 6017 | 1.2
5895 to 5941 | 5.1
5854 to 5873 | 1.5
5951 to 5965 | 0.8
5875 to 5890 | 2.5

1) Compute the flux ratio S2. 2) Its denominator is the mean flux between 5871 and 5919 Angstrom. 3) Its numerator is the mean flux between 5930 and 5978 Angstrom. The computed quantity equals 1.10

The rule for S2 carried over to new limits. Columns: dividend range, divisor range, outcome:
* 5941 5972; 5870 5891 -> 1.09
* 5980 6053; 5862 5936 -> 1.07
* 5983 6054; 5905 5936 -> 1.03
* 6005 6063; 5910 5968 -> 1.02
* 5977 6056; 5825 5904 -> 1.03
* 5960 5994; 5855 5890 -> 1.06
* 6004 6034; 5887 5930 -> 1.09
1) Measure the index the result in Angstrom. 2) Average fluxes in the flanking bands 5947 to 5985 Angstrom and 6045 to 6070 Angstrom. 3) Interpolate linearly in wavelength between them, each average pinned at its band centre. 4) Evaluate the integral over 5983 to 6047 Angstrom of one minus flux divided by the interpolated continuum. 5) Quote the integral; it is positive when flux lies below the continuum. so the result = 2.14 Angstrom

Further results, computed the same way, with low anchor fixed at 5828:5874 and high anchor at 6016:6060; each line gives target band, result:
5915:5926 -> 0.4 Angstrom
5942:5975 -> 0.7 Angstrom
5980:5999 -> 0.4 Angstrom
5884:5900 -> 3.9 Angstrom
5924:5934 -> 0.5 Angstrom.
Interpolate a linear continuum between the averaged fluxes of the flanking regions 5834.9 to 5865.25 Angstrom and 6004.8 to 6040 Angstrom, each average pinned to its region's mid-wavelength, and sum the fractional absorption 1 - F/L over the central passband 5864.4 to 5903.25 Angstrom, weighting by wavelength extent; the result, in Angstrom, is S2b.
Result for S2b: 5.0 Angstrom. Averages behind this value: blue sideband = 8.17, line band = 7.06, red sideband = 7.8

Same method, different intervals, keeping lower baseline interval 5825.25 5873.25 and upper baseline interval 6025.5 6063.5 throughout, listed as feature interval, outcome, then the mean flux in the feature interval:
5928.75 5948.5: 1.1 Angstrom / 7.7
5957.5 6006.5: 1.1 Angstrom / 7.95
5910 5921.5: 0.6 Angstrom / 7.76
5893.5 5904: 2.0 Angstrom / 6.58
